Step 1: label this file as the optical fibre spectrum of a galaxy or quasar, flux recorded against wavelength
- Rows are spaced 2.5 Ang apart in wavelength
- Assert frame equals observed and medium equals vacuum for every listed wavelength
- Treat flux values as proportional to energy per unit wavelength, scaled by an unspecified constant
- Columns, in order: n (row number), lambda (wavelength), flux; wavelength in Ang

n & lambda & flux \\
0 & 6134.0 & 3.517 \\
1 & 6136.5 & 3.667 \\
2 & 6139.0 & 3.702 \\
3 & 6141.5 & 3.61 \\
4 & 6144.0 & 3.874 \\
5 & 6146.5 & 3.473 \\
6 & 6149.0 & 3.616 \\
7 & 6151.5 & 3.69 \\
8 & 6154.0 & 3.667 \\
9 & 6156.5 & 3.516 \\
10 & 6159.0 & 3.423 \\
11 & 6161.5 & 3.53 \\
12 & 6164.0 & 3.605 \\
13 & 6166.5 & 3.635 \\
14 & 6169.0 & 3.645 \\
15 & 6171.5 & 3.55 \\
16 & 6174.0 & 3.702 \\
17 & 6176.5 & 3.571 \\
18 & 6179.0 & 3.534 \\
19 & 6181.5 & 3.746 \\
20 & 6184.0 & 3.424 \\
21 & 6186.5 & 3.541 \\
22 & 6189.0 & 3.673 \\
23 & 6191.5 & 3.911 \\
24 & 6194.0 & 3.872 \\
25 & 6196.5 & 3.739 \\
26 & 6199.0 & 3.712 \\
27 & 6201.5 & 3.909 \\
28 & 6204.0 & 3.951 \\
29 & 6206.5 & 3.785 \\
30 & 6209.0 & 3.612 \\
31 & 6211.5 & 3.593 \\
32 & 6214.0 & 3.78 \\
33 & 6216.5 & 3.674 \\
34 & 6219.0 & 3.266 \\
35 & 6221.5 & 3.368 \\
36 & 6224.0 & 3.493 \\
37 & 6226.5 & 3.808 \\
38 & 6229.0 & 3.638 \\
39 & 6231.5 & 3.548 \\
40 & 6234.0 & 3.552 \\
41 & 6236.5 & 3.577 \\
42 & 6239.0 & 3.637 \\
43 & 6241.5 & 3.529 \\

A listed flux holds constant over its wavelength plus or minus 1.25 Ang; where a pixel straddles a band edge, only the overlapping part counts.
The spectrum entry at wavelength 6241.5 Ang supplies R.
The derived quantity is 3.529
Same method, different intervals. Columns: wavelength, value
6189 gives 3.673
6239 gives 3.637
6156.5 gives 3.516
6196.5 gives 3.739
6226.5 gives 3.808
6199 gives 3.712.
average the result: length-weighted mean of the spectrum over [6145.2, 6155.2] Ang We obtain 3.61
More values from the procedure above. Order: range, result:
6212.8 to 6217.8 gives 3.72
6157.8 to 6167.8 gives 3.55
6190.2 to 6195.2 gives 3.89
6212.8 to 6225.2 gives 3.52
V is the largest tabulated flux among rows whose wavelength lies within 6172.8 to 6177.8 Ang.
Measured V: 3.702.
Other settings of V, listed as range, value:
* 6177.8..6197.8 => 3.911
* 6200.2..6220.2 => 3.951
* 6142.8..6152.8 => 3.874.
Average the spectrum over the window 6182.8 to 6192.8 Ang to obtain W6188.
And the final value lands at 3.64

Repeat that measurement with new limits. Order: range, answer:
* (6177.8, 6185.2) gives 3.57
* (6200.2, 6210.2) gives 3.81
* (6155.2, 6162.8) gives 3.49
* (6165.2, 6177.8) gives 3.62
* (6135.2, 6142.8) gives 3.66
